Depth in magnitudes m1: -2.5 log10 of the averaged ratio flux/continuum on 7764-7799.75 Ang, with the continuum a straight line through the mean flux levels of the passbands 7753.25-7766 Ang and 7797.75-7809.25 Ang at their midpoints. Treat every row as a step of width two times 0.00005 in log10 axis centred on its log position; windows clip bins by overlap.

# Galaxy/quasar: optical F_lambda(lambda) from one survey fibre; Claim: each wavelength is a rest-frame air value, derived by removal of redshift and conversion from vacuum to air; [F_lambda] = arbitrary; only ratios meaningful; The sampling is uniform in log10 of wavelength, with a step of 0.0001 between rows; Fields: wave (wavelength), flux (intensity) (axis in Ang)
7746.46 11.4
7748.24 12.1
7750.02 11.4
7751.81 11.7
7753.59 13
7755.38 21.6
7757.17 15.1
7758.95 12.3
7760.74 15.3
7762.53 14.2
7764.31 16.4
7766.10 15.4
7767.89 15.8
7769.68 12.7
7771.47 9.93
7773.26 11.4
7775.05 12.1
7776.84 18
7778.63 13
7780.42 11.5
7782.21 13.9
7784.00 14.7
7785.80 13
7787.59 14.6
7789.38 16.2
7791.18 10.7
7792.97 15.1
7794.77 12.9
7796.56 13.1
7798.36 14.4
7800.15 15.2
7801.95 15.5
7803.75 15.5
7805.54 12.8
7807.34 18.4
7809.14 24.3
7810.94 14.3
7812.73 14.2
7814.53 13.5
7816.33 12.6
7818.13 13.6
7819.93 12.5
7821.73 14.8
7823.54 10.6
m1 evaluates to 0.15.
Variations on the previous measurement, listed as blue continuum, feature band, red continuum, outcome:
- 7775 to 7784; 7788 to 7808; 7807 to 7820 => 0.023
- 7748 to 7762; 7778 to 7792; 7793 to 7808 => 0.080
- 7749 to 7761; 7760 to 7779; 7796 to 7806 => 0.024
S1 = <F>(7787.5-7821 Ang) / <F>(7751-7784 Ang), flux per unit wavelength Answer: 1.04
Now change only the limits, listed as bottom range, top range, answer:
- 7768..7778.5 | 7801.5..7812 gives 1.29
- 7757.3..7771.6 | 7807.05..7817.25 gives 1.13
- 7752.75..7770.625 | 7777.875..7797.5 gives 0.89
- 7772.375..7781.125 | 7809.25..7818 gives 1.10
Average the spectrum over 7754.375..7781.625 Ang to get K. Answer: 14.3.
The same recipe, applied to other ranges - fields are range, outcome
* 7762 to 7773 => 13.9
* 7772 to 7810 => 14.5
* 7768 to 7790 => 13.5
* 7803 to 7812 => 17.1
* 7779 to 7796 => 13.6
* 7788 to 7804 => 14.2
